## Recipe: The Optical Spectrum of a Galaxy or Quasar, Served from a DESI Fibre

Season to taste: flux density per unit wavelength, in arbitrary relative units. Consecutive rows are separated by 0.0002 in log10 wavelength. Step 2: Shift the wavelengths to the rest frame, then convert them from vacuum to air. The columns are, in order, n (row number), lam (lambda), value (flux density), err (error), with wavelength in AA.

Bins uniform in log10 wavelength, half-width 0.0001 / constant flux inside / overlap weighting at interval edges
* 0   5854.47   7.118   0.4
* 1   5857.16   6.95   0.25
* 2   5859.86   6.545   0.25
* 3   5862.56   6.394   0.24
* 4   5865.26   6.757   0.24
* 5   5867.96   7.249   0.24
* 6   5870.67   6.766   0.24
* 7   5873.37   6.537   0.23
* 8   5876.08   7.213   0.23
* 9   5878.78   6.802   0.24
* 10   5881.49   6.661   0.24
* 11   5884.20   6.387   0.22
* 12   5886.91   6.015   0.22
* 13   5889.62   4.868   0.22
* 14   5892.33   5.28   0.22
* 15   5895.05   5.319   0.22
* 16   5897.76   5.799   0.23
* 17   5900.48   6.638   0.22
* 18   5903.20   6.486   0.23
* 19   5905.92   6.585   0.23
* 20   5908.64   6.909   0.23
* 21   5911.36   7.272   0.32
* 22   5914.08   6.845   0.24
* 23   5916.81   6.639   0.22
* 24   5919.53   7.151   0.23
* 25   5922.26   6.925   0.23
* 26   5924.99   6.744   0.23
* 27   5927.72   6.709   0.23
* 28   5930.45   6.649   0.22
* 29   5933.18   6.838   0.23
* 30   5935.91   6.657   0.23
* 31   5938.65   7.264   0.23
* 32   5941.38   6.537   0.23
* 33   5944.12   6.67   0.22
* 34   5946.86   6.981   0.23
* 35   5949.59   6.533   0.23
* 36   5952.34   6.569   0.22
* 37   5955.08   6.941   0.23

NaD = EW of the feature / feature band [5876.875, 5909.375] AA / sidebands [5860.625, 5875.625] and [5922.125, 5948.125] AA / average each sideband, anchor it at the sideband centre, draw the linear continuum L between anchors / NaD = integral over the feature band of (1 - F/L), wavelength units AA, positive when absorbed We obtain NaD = 3.0 AA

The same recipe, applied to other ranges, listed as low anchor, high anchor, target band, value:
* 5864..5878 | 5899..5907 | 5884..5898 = 2.4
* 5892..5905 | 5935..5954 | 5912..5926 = -1.3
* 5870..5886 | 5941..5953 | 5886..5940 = 1.6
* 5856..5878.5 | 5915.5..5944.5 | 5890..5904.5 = 2.1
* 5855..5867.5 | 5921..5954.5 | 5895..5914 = 0.6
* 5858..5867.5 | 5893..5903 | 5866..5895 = -0.2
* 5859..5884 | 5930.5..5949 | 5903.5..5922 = -0.3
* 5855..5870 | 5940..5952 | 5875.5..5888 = 0.3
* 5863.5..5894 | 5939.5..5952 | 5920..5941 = -0.6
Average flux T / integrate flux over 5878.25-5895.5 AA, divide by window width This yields 5.89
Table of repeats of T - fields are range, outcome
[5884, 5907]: 5.9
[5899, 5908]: 6.58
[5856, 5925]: 6.52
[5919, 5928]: 6.87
